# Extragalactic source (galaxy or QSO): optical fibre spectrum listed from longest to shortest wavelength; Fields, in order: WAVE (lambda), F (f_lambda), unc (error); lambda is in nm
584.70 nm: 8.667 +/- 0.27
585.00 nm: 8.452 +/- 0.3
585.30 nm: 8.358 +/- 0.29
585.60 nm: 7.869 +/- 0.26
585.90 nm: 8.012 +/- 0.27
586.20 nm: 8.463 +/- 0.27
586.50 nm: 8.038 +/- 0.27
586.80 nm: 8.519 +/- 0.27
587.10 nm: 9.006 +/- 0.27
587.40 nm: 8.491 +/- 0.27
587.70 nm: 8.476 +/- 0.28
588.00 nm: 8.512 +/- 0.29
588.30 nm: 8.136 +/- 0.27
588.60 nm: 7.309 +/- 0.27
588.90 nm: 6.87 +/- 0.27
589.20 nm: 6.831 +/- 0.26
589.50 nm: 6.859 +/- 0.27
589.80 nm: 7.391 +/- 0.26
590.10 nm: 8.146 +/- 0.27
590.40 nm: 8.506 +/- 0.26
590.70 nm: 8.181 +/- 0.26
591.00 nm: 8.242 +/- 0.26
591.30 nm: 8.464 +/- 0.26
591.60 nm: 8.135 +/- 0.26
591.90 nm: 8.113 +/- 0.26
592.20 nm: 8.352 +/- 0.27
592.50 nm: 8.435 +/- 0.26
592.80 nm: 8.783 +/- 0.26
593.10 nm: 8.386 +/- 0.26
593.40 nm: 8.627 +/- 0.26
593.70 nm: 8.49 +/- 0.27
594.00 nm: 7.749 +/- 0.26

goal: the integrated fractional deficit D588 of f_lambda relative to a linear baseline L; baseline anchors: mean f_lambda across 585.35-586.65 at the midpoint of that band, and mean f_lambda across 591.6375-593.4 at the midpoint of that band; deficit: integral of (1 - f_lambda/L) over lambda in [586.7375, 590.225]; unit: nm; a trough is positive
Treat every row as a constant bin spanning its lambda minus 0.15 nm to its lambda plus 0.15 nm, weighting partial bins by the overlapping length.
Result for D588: 0.15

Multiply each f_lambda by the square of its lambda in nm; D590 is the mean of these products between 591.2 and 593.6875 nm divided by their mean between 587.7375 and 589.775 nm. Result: 1.14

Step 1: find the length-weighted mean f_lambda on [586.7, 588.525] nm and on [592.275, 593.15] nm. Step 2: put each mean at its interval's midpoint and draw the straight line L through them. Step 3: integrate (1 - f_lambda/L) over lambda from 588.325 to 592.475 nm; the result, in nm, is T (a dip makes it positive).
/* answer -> 0.33 nm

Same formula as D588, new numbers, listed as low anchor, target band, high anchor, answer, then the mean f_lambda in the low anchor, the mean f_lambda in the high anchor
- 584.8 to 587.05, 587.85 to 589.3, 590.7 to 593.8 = 0.135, 8.29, 8.39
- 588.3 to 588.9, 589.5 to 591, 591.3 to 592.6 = -0.022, 7.41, 8.28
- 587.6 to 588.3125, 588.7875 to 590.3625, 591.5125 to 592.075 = 0.185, 8.41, 8.13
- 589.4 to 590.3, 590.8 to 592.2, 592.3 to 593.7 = -0.031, 7.56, 8.54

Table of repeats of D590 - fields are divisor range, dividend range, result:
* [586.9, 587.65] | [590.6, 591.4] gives 0.97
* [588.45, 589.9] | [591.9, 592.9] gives 1.21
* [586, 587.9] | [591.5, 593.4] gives 1.01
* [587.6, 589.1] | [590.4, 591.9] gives 1.07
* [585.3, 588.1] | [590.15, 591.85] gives 1.00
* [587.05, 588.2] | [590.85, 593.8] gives 1.00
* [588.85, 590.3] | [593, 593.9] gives 1.18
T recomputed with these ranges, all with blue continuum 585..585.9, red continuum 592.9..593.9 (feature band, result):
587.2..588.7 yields 0.00 nm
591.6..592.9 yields 0.01 nm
